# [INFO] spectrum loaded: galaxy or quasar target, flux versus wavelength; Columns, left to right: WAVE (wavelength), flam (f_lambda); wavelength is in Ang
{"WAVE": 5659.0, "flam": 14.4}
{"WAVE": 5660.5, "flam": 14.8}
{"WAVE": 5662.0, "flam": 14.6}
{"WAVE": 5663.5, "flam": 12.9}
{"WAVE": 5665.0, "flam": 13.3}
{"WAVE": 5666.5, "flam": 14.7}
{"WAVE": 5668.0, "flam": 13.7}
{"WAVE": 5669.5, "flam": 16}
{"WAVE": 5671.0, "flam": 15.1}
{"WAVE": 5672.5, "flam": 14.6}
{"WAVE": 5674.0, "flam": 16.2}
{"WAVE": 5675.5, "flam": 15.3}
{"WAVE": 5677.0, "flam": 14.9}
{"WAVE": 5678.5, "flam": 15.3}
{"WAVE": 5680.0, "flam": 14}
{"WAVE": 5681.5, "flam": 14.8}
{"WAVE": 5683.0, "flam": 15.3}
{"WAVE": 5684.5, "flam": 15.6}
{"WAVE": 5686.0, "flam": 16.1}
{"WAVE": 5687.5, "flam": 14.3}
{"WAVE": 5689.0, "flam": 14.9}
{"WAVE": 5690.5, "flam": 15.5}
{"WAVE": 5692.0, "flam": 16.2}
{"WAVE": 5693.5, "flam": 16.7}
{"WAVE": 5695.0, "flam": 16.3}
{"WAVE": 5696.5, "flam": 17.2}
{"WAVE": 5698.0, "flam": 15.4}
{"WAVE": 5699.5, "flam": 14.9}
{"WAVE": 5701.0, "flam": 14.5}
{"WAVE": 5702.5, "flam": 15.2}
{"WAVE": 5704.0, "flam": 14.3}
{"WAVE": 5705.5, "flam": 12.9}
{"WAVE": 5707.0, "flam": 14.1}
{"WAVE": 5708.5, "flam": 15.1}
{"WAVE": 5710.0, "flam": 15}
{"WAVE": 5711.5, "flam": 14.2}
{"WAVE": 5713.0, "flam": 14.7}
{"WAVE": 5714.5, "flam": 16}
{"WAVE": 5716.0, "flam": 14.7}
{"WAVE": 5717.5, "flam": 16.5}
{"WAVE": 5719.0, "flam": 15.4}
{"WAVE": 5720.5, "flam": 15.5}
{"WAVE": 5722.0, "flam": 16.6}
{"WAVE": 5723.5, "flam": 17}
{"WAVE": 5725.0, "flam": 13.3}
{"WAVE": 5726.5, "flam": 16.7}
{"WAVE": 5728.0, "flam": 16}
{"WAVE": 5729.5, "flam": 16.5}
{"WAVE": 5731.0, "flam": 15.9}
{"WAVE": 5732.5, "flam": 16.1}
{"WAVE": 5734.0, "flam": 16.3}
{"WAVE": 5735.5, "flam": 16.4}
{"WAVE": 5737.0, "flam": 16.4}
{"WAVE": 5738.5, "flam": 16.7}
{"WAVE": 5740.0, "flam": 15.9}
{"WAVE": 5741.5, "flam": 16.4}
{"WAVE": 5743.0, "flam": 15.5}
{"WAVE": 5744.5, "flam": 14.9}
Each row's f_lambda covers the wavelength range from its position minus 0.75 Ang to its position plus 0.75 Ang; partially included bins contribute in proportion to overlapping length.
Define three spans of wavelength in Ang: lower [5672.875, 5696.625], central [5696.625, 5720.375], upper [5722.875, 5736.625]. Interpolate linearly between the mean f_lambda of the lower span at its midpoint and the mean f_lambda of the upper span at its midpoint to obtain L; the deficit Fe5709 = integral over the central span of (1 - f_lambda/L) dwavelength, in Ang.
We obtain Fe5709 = 1.2 Ang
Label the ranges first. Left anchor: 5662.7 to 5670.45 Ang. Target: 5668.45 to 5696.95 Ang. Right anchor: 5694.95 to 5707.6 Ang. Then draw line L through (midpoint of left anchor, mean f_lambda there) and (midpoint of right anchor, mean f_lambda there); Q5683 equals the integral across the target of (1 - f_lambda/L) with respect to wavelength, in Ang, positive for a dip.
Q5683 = -1.9 Ang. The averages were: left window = 14.1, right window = 14.9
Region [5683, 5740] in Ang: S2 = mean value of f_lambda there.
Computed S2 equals 15.5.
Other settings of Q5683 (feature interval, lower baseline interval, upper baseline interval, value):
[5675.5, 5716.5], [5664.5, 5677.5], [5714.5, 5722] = 0.5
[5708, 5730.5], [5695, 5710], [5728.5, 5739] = 0.2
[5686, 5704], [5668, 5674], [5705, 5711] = -1.1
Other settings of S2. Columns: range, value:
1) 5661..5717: 15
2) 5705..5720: 14.9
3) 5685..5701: 15.7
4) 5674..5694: 15.3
